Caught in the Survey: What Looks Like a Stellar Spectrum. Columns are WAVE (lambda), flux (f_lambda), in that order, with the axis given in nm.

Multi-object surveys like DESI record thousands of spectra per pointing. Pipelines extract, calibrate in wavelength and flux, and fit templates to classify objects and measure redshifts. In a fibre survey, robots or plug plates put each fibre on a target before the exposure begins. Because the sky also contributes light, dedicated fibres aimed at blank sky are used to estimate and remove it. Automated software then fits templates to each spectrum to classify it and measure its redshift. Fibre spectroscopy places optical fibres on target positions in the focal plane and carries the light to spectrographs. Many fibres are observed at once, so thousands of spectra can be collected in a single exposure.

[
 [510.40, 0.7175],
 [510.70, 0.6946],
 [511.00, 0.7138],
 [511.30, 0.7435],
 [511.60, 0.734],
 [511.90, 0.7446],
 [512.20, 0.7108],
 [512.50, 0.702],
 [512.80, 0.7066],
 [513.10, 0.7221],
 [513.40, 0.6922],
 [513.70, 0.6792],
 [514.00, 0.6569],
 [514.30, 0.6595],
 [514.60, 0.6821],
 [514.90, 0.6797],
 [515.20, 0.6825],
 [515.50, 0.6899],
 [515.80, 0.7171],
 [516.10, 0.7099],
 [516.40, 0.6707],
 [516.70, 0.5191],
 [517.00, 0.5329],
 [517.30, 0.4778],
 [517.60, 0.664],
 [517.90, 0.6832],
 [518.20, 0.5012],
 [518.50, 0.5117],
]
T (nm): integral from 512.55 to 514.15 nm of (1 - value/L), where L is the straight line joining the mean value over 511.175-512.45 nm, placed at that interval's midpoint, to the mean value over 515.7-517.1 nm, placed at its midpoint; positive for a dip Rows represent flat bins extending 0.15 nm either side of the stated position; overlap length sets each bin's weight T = 0.01 nm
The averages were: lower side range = 0.731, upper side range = 0.63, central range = 0.692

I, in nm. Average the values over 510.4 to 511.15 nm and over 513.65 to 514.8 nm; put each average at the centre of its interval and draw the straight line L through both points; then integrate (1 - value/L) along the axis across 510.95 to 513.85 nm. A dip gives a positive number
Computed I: -0.11 nm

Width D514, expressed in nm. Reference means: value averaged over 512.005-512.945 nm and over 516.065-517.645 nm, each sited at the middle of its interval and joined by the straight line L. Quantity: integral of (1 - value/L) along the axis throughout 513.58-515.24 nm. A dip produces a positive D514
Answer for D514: -0.05 nm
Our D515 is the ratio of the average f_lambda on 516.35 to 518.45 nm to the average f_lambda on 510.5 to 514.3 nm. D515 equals 0.8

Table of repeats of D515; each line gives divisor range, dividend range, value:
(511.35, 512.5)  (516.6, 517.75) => 0.76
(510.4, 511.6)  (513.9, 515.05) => 0.93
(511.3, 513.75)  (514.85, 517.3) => 0.89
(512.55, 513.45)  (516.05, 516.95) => 0.87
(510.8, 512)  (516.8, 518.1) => 0.80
